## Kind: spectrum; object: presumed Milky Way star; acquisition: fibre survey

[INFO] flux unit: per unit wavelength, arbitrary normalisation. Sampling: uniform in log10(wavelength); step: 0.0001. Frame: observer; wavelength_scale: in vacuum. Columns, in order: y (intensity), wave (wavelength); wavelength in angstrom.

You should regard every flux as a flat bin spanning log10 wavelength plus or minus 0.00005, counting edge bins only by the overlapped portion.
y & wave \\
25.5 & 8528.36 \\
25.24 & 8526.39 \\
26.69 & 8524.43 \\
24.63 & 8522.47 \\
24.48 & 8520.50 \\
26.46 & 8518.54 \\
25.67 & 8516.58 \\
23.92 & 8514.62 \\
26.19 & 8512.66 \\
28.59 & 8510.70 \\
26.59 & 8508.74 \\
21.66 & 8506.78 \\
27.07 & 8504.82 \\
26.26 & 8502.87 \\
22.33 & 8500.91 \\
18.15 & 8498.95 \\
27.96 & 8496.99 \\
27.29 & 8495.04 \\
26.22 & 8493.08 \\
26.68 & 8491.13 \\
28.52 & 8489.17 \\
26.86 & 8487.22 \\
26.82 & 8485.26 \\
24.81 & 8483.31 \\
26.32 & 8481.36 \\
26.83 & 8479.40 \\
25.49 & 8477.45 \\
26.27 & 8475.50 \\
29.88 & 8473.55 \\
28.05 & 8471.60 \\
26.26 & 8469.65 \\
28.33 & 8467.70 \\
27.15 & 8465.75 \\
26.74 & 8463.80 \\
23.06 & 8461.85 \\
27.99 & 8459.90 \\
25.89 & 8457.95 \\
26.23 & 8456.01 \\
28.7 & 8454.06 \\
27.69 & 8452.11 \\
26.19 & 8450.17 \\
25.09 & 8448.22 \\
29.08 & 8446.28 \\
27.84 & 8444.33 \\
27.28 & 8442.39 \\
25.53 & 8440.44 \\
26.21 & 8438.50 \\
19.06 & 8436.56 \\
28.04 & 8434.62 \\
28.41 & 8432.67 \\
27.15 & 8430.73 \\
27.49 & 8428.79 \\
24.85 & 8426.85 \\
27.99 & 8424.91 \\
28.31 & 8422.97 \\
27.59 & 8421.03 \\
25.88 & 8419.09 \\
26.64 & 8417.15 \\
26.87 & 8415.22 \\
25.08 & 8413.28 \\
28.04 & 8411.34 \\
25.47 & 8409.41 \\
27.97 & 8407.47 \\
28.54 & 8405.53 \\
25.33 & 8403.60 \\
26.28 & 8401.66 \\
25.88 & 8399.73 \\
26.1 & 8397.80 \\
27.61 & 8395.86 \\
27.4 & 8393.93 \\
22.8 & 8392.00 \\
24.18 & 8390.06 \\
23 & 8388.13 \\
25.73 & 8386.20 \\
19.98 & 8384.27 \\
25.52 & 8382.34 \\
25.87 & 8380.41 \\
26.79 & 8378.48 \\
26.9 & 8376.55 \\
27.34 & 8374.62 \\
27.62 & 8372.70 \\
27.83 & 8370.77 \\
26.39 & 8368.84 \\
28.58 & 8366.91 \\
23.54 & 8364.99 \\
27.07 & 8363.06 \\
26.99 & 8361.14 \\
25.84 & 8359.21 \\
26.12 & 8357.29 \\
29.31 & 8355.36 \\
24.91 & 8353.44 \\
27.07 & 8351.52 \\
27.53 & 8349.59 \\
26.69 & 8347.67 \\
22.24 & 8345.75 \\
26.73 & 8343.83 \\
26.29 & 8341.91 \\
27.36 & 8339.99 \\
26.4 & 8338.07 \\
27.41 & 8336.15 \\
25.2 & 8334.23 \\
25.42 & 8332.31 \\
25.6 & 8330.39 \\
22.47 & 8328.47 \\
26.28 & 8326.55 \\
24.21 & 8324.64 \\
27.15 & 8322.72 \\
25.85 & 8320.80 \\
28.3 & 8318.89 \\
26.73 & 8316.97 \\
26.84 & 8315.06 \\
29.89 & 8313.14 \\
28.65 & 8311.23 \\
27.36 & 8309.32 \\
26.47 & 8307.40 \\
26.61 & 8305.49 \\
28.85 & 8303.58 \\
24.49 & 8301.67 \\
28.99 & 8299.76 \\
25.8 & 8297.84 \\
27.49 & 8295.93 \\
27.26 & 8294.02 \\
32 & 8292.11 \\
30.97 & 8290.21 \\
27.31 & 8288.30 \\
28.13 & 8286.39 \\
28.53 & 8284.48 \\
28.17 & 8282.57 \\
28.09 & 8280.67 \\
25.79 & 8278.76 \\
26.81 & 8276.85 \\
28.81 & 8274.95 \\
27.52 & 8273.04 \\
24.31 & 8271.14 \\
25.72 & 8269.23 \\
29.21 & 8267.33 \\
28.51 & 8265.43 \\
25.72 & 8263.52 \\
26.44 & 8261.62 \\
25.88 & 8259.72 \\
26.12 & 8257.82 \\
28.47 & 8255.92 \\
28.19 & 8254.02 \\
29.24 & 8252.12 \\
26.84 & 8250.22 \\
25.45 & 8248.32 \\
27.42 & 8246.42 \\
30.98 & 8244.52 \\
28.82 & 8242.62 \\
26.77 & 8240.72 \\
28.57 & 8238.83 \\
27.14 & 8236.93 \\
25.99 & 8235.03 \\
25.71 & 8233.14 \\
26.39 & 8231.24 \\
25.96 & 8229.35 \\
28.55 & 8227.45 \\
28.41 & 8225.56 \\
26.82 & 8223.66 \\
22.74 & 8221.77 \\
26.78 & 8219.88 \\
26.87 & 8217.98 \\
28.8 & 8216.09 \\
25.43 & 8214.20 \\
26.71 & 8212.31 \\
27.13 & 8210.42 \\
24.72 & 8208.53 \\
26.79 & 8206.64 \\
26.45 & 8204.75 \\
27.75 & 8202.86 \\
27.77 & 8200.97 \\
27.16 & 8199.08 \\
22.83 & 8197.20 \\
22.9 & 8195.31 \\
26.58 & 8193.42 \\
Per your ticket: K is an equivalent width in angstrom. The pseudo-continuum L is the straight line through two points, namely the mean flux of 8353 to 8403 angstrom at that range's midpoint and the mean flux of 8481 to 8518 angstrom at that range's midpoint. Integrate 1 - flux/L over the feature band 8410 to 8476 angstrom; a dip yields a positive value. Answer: -2.5 angstrom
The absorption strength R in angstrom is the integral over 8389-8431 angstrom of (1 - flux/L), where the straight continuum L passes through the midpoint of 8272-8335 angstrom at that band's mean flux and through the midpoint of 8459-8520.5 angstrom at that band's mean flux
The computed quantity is 0.1 angstrom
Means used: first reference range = 27.2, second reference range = 26.1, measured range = 26.5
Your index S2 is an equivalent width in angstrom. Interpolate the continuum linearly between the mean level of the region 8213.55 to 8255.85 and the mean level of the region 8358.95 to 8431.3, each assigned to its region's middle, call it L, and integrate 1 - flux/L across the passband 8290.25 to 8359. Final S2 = -0.2 angstrom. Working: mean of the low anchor 27.2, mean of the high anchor 26.3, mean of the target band 26.8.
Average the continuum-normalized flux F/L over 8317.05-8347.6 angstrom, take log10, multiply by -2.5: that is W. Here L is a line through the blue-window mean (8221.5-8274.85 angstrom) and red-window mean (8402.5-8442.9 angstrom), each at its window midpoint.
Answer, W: 0.04 mag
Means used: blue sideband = 27.1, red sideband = 26.5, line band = 25.8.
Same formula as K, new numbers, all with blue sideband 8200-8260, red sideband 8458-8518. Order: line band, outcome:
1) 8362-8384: 0.1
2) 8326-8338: 0.6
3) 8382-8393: 1.3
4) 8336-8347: 0.3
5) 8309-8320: -0.5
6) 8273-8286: -0.4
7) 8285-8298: -0.8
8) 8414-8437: -0.3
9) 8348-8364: -0.1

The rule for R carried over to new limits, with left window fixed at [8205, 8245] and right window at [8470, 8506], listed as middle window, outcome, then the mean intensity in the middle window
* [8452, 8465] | -0.1 angstrom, 26.5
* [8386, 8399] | 0.6 angstrom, 25.2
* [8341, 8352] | 0.2 angstrom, 26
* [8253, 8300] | -1.5 angstrom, 27.6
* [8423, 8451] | -0.2 angstrom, 26.5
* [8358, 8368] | 0.0 angstrom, 26.4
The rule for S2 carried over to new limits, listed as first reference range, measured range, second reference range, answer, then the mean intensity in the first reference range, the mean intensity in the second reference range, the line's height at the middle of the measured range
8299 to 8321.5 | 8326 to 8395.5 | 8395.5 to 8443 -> 2.83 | 27.4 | 26.5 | 27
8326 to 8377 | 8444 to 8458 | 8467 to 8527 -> -0.55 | 26.3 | 26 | 26.1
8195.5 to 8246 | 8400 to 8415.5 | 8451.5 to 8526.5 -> -0.18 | 26.8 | 26.2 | 26.3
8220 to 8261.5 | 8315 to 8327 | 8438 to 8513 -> 0.19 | 27.1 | 26.4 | 26.9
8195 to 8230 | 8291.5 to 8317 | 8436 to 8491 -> -1.11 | 26.4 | 26.6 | 26.5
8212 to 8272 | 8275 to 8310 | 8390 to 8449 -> -1.14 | 27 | 26.5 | 26.9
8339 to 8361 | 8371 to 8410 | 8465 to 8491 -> 1.09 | 26.4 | 27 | 26.6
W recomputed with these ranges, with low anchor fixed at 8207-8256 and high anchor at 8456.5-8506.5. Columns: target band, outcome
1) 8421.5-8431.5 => -0.031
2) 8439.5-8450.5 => -0.021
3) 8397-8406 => 0.007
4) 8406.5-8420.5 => -0.006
